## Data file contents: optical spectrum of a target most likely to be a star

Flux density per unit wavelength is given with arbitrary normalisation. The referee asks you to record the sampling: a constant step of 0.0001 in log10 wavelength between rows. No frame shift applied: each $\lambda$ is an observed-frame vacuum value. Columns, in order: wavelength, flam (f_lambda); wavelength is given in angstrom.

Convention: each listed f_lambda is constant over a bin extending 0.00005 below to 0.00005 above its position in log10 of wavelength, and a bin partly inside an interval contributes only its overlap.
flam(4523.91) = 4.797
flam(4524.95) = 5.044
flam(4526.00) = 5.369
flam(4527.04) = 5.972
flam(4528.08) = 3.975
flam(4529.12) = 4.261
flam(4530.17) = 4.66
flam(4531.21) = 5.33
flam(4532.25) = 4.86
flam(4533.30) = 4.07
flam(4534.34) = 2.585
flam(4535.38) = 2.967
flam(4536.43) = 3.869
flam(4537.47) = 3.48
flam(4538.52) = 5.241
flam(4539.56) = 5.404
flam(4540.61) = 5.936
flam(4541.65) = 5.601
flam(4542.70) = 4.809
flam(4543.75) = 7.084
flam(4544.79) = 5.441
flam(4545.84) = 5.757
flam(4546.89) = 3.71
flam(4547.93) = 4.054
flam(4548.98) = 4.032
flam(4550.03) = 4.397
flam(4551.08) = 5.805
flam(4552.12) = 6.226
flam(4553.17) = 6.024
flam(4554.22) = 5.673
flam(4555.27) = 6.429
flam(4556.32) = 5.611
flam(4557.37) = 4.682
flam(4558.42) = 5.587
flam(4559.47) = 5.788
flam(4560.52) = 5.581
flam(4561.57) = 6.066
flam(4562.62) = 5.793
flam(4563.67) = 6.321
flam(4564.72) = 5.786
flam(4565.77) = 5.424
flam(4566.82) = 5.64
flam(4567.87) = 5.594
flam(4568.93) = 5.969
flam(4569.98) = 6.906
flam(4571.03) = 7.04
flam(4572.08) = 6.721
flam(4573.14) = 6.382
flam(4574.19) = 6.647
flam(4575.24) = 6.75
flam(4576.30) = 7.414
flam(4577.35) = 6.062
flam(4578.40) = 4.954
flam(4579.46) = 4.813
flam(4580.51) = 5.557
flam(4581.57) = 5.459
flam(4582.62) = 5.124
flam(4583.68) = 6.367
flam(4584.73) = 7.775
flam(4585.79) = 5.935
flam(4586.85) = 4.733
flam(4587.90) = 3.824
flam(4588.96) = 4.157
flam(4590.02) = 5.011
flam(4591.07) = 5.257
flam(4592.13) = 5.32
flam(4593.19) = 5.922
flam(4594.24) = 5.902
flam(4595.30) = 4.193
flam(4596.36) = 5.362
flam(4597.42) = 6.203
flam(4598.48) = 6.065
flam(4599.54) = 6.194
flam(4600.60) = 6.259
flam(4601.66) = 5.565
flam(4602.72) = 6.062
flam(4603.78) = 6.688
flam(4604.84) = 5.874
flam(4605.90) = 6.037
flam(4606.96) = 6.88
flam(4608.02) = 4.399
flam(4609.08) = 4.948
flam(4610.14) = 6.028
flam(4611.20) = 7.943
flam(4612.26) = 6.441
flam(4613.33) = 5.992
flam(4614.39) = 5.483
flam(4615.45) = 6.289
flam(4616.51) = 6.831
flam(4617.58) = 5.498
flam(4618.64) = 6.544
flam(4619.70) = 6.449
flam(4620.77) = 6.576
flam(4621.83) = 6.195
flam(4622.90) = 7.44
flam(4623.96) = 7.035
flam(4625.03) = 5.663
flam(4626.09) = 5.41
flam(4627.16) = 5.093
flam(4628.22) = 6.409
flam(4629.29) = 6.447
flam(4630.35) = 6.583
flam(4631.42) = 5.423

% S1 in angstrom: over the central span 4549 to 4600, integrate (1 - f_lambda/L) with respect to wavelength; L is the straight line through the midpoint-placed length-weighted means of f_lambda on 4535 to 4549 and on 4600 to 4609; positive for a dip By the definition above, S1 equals -3.2 angstrom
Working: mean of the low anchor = 4.86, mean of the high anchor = 5.92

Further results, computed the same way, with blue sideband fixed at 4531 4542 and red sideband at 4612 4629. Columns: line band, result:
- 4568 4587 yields -3.1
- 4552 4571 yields -3.4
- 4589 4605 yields 0.1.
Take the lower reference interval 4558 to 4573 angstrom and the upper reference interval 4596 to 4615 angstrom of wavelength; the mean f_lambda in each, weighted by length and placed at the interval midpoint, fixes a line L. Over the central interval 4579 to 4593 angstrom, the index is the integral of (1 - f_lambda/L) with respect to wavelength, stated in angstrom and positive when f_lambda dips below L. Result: 1.6 angstrom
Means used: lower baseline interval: 6.03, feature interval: 5.35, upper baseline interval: 6.03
